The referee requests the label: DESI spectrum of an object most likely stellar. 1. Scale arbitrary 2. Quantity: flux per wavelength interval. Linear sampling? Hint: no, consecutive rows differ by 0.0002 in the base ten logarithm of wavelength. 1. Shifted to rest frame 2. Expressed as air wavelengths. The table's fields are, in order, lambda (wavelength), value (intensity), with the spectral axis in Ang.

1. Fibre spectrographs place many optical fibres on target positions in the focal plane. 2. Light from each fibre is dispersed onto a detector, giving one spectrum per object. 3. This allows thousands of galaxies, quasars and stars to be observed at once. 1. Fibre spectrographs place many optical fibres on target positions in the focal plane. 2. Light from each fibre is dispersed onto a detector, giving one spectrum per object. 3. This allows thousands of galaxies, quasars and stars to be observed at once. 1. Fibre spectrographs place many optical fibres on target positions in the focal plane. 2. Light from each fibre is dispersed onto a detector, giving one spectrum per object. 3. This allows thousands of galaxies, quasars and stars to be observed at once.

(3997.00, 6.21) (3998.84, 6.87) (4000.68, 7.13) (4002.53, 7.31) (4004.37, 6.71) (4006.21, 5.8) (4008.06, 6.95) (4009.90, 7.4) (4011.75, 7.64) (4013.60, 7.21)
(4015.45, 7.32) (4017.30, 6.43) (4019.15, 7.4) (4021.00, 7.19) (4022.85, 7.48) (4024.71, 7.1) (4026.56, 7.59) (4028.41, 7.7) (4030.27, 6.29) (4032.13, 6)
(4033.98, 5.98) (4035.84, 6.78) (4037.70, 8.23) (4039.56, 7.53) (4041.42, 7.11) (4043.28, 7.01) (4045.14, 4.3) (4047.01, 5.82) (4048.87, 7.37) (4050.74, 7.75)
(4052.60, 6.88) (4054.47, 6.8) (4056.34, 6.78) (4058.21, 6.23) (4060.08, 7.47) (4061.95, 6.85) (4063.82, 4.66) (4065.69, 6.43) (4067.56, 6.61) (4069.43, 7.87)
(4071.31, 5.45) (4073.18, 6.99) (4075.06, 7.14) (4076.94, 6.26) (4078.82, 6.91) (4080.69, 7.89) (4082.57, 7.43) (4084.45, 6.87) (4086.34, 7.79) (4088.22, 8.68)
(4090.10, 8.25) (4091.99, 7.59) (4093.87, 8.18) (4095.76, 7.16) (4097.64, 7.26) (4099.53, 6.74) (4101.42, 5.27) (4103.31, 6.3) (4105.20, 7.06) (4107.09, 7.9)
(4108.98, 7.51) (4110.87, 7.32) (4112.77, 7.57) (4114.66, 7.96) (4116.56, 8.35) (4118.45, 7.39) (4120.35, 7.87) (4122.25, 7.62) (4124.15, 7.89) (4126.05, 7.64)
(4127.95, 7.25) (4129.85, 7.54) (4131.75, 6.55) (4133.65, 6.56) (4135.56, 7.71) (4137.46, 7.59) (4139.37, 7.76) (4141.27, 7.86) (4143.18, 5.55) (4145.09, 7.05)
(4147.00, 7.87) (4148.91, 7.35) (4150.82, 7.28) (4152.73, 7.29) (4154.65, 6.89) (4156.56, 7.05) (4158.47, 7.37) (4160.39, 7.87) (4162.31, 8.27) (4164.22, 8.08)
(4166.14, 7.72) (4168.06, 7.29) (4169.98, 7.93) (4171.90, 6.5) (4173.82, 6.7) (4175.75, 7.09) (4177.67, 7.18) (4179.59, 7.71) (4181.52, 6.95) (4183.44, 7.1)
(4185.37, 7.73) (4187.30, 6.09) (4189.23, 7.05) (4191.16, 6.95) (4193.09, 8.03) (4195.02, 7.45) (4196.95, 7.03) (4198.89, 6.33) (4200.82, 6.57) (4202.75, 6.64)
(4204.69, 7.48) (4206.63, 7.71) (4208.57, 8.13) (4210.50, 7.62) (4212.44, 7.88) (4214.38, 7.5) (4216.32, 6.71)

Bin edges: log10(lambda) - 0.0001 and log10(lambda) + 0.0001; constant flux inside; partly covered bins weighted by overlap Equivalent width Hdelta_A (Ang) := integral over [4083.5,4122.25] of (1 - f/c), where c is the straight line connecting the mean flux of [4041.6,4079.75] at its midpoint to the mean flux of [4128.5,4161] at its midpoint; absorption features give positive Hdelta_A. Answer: -3.03 Ang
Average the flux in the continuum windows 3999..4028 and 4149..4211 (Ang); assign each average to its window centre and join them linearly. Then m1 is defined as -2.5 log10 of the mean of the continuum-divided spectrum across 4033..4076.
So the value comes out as 0.072 mag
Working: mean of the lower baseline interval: 7.12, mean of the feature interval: 6.7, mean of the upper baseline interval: 7.28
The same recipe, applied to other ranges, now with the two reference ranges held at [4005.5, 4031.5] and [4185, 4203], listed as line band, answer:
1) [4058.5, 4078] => 0.08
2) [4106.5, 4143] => -0.07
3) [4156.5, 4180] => -0.07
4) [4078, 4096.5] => -0.09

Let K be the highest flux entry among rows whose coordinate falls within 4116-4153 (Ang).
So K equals 8.35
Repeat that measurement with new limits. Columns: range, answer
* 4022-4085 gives 8.23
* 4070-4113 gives 8.68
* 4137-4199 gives 8.27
